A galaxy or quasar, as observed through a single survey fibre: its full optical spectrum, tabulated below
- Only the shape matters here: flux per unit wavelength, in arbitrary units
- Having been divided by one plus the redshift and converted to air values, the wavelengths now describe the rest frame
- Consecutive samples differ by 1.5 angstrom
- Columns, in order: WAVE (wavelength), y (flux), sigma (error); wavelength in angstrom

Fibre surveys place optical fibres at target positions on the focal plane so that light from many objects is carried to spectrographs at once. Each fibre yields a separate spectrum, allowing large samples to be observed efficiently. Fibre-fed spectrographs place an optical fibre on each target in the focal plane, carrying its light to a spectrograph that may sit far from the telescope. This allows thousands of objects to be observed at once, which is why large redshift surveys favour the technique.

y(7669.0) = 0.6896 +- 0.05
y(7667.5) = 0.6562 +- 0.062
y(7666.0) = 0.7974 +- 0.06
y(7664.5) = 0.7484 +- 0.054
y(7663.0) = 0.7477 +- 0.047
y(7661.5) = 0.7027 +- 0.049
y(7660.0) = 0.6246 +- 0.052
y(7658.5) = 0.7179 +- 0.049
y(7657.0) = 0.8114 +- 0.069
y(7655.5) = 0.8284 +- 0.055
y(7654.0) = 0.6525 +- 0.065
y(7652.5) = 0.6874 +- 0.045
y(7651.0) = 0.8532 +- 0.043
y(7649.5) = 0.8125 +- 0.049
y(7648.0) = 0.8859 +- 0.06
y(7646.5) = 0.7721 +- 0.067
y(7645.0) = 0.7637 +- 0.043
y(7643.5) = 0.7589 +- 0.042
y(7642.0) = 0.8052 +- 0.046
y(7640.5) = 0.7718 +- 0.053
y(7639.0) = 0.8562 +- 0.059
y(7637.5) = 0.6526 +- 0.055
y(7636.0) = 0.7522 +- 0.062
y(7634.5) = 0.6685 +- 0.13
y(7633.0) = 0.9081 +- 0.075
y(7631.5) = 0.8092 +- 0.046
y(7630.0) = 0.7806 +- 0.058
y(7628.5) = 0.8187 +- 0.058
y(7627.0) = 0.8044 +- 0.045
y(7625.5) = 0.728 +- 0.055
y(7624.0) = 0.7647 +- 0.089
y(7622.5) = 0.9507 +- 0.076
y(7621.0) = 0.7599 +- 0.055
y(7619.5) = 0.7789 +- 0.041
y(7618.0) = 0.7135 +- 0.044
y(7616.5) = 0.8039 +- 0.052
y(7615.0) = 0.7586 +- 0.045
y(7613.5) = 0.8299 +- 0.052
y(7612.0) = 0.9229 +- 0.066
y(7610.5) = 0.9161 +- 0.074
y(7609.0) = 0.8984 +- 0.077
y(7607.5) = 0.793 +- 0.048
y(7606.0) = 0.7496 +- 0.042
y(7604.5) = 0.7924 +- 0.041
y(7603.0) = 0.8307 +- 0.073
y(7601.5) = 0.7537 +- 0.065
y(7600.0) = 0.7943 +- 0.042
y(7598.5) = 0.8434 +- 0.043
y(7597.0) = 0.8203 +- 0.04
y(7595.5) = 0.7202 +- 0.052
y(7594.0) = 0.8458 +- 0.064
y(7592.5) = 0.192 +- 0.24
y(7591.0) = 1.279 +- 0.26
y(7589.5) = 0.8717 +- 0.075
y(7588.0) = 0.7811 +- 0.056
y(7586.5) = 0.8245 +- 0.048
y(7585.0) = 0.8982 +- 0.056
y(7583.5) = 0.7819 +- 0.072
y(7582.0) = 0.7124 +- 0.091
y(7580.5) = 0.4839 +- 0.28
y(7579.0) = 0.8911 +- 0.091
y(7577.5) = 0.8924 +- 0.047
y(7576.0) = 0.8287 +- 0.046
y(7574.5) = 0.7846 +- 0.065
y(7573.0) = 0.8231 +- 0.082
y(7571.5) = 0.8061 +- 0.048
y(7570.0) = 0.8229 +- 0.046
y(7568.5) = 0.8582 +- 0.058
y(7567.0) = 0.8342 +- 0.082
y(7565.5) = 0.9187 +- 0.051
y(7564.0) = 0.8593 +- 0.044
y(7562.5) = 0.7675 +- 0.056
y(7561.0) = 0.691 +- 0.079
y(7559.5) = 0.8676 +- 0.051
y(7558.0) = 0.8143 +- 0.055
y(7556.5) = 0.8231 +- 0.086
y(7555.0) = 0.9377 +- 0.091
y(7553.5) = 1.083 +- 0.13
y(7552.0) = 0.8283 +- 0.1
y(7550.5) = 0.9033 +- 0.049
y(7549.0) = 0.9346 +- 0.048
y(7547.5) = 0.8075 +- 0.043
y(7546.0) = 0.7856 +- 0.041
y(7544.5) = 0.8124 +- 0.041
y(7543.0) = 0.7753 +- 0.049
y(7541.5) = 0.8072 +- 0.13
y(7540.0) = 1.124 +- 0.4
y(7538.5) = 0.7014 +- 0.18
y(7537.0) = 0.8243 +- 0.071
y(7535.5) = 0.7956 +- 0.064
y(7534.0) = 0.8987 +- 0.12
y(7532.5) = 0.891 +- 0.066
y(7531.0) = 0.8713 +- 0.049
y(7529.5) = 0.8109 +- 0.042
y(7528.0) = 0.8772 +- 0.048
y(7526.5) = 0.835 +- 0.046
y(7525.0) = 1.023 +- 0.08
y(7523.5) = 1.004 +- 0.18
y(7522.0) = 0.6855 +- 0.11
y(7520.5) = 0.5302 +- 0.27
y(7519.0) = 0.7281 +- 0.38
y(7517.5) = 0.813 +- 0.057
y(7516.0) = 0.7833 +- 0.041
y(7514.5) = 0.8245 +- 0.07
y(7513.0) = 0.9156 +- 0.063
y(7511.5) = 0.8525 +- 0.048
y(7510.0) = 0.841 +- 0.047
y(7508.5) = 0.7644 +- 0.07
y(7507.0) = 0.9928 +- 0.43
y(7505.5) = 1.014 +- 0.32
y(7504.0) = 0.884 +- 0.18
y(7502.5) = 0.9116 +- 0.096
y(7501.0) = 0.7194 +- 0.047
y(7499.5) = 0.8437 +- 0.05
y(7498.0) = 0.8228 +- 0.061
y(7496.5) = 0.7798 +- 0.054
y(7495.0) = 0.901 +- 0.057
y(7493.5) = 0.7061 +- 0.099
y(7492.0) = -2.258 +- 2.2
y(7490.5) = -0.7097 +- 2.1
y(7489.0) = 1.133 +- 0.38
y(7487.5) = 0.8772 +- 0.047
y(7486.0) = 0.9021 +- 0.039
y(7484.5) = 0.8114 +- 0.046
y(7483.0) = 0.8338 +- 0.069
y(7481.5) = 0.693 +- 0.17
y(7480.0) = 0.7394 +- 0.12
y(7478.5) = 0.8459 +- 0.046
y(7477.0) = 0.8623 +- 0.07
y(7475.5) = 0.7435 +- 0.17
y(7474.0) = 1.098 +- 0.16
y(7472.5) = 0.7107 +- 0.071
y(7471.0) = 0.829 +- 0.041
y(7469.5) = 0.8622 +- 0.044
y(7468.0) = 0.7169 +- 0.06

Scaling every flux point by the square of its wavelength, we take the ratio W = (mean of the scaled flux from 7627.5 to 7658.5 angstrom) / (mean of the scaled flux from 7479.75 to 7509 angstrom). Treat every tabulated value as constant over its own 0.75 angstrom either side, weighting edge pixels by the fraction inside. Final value 1.32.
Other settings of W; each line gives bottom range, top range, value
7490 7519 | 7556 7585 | 1.33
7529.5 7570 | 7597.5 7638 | 0.95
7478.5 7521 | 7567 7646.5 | 1.22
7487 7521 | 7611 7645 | 1.28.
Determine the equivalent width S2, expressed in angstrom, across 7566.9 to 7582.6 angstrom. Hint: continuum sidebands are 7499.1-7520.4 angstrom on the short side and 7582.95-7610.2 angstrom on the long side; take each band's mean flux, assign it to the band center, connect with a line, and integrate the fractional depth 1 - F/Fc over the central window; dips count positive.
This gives 0.4 angstrom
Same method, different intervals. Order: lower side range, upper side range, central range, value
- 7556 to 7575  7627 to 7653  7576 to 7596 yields 0.7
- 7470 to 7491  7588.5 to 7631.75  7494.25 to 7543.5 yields -4.6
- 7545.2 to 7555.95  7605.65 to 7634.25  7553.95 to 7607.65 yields 3.3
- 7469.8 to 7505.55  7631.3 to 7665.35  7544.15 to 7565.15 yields -4.7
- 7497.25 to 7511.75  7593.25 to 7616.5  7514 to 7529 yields 0.8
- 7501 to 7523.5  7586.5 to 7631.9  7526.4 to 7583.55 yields -1.3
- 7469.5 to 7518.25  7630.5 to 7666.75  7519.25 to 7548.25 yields -4.5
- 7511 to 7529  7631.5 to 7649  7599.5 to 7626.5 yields -0.5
